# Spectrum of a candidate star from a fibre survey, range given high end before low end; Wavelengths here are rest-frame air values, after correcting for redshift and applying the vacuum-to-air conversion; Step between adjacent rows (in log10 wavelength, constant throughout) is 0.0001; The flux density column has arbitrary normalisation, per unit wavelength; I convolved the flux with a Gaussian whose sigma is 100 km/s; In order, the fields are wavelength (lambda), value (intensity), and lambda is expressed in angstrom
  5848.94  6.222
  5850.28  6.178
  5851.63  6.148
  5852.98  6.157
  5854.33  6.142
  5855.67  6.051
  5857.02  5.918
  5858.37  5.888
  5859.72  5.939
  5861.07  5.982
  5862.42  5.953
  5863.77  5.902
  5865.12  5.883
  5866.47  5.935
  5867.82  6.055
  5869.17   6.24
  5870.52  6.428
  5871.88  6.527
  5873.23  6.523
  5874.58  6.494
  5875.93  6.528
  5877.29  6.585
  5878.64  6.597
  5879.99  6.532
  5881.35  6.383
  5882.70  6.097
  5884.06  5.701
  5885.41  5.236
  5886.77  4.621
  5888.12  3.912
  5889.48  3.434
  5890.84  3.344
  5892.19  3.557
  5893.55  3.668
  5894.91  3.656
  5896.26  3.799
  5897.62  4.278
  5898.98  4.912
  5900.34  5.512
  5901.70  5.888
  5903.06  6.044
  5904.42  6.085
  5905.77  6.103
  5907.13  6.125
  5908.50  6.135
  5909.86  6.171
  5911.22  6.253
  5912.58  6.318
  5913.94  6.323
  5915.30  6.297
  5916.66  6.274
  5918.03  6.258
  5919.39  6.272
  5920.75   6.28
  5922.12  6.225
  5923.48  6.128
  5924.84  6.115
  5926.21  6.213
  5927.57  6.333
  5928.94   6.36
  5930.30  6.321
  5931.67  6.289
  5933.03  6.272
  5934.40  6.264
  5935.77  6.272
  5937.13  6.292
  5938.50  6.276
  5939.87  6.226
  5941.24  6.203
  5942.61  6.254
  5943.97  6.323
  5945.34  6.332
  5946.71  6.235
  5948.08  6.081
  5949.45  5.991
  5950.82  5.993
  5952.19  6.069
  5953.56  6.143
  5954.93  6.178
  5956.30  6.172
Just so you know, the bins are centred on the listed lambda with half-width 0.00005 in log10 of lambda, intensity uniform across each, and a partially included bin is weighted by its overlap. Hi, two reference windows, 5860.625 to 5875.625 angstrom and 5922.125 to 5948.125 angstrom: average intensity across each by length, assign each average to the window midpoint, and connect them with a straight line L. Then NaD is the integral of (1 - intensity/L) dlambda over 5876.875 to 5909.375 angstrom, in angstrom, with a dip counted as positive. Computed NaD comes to 5.5 angstrom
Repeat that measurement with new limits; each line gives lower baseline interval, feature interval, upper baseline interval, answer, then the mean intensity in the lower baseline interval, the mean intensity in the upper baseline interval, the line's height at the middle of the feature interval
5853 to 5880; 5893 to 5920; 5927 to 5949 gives 2.6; 6.2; 6.27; 6.24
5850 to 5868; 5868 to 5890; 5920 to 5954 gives 0.6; 6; 6.22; 6.06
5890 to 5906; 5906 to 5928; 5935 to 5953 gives -3.8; 4.69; 6.2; 5.31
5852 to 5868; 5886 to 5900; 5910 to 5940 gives 4.9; 5.99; 6.27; 6.13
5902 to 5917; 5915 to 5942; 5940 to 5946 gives -0.1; 6.19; 6.28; 6.24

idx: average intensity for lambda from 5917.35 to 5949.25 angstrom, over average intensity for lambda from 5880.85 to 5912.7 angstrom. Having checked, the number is 1.22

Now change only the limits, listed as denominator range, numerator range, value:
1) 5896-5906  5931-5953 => 1.16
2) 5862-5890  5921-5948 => 1.06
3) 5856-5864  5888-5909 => 0.81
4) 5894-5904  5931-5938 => 1.29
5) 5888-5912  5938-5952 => 1.25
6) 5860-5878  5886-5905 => 0.72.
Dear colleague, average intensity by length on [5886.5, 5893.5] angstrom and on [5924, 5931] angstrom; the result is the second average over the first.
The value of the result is 1.7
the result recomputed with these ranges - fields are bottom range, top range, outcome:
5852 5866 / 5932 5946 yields 1.05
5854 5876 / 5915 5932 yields 1.02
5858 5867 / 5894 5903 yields 0.80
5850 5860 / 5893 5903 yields 0.77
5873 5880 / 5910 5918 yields 0.96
